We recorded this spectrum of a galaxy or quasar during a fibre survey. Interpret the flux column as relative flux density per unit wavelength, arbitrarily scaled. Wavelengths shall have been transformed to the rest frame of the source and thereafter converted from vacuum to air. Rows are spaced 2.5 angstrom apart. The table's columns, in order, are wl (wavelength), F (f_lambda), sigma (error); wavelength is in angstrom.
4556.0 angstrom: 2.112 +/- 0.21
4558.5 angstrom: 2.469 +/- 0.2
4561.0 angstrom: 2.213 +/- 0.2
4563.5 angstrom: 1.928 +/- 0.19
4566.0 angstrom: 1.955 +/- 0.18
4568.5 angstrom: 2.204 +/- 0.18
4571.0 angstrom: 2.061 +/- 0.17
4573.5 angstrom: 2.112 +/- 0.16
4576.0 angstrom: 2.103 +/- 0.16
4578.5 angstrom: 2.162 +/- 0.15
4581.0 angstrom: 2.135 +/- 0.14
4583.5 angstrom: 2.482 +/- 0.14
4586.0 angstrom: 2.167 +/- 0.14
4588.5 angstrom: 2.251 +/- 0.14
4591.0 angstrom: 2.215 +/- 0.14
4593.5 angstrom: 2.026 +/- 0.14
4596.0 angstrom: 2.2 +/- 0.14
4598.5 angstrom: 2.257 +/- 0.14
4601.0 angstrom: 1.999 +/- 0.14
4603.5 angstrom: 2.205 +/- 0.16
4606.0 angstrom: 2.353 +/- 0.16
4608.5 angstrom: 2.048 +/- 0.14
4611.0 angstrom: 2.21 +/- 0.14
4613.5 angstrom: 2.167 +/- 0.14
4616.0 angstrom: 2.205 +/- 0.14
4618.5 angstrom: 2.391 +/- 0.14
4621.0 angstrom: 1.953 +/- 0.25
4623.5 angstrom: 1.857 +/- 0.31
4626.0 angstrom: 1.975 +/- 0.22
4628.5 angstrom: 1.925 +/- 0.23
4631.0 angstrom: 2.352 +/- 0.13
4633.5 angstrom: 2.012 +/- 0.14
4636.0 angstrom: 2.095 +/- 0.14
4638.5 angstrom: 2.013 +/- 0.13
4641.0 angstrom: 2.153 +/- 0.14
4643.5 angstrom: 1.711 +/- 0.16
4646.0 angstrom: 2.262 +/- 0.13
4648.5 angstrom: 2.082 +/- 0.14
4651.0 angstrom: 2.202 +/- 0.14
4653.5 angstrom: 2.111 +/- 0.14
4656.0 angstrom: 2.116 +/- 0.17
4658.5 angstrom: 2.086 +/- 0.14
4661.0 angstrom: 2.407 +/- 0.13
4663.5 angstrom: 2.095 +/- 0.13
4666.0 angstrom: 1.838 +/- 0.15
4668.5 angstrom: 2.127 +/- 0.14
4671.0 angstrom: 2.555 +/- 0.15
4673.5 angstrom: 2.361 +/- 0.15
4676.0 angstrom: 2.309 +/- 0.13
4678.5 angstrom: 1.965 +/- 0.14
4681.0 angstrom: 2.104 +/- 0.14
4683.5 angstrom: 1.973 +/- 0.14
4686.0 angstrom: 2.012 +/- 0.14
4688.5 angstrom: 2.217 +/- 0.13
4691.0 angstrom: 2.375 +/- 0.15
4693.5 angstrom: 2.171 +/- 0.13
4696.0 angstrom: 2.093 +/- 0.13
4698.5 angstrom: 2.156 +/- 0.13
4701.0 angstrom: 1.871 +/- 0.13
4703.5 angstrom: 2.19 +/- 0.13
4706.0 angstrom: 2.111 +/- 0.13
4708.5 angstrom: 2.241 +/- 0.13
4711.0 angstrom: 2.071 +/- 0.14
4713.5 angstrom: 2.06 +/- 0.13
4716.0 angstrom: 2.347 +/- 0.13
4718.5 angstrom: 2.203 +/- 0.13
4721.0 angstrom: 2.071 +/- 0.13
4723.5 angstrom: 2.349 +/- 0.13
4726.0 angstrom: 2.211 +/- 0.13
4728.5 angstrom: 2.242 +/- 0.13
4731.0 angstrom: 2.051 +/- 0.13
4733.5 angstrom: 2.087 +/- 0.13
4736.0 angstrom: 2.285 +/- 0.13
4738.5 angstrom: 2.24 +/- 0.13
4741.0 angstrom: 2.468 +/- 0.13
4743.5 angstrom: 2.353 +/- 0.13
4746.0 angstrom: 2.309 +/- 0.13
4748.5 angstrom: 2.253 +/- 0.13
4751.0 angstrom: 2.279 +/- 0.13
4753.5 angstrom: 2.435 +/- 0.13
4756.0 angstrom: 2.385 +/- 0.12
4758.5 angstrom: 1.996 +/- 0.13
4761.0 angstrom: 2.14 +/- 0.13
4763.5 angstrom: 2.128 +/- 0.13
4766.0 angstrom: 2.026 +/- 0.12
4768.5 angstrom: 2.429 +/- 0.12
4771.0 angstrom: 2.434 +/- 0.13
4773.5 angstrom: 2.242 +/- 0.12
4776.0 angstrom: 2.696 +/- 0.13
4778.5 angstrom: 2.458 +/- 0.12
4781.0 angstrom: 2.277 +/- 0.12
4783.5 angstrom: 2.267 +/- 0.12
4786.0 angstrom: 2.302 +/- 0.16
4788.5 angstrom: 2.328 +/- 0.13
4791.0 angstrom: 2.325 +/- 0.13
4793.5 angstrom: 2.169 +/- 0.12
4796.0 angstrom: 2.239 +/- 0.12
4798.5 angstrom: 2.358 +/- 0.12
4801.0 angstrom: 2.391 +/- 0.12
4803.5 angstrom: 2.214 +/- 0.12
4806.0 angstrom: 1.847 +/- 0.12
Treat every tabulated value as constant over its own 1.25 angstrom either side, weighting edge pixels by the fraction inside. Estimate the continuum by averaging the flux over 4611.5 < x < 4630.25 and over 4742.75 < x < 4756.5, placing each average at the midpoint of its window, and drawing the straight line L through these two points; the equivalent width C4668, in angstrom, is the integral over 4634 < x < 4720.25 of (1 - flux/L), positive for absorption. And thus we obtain 2.1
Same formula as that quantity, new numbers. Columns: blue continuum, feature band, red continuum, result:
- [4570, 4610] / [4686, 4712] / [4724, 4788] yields 1.2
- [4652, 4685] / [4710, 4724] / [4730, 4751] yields 0.3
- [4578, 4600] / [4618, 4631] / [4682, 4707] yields 0.9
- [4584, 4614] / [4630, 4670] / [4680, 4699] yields 1.0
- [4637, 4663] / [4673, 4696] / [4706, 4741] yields 0.0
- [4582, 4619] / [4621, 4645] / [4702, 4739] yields 2.1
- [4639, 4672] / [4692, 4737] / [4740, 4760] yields 1.7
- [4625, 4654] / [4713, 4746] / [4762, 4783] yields 0.2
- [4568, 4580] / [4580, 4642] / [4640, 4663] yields -0.6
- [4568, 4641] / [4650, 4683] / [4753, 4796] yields 0.4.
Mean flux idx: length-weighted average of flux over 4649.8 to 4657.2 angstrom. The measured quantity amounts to 2.14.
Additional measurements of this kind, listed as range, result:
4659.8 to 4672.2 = 2.2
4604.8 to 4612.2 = 2.2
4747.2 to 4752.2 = 2.27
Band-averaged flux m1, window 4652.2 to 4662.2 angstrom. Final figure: 2.18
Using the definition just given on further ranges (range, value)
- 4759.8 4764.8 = 2.13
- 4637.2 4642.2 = 2.08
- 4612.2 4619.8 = 2.25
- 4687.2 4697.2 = 2.21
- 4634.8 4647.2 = 2.05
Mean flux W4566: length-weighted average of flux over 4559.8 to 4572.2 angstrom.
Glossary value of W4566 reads 2.07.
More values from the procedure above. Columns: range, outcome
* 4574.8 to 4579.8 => 2.13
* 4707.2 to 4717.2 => 2.18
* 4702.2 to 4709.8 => 2.18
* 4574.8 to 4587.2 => 2.21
